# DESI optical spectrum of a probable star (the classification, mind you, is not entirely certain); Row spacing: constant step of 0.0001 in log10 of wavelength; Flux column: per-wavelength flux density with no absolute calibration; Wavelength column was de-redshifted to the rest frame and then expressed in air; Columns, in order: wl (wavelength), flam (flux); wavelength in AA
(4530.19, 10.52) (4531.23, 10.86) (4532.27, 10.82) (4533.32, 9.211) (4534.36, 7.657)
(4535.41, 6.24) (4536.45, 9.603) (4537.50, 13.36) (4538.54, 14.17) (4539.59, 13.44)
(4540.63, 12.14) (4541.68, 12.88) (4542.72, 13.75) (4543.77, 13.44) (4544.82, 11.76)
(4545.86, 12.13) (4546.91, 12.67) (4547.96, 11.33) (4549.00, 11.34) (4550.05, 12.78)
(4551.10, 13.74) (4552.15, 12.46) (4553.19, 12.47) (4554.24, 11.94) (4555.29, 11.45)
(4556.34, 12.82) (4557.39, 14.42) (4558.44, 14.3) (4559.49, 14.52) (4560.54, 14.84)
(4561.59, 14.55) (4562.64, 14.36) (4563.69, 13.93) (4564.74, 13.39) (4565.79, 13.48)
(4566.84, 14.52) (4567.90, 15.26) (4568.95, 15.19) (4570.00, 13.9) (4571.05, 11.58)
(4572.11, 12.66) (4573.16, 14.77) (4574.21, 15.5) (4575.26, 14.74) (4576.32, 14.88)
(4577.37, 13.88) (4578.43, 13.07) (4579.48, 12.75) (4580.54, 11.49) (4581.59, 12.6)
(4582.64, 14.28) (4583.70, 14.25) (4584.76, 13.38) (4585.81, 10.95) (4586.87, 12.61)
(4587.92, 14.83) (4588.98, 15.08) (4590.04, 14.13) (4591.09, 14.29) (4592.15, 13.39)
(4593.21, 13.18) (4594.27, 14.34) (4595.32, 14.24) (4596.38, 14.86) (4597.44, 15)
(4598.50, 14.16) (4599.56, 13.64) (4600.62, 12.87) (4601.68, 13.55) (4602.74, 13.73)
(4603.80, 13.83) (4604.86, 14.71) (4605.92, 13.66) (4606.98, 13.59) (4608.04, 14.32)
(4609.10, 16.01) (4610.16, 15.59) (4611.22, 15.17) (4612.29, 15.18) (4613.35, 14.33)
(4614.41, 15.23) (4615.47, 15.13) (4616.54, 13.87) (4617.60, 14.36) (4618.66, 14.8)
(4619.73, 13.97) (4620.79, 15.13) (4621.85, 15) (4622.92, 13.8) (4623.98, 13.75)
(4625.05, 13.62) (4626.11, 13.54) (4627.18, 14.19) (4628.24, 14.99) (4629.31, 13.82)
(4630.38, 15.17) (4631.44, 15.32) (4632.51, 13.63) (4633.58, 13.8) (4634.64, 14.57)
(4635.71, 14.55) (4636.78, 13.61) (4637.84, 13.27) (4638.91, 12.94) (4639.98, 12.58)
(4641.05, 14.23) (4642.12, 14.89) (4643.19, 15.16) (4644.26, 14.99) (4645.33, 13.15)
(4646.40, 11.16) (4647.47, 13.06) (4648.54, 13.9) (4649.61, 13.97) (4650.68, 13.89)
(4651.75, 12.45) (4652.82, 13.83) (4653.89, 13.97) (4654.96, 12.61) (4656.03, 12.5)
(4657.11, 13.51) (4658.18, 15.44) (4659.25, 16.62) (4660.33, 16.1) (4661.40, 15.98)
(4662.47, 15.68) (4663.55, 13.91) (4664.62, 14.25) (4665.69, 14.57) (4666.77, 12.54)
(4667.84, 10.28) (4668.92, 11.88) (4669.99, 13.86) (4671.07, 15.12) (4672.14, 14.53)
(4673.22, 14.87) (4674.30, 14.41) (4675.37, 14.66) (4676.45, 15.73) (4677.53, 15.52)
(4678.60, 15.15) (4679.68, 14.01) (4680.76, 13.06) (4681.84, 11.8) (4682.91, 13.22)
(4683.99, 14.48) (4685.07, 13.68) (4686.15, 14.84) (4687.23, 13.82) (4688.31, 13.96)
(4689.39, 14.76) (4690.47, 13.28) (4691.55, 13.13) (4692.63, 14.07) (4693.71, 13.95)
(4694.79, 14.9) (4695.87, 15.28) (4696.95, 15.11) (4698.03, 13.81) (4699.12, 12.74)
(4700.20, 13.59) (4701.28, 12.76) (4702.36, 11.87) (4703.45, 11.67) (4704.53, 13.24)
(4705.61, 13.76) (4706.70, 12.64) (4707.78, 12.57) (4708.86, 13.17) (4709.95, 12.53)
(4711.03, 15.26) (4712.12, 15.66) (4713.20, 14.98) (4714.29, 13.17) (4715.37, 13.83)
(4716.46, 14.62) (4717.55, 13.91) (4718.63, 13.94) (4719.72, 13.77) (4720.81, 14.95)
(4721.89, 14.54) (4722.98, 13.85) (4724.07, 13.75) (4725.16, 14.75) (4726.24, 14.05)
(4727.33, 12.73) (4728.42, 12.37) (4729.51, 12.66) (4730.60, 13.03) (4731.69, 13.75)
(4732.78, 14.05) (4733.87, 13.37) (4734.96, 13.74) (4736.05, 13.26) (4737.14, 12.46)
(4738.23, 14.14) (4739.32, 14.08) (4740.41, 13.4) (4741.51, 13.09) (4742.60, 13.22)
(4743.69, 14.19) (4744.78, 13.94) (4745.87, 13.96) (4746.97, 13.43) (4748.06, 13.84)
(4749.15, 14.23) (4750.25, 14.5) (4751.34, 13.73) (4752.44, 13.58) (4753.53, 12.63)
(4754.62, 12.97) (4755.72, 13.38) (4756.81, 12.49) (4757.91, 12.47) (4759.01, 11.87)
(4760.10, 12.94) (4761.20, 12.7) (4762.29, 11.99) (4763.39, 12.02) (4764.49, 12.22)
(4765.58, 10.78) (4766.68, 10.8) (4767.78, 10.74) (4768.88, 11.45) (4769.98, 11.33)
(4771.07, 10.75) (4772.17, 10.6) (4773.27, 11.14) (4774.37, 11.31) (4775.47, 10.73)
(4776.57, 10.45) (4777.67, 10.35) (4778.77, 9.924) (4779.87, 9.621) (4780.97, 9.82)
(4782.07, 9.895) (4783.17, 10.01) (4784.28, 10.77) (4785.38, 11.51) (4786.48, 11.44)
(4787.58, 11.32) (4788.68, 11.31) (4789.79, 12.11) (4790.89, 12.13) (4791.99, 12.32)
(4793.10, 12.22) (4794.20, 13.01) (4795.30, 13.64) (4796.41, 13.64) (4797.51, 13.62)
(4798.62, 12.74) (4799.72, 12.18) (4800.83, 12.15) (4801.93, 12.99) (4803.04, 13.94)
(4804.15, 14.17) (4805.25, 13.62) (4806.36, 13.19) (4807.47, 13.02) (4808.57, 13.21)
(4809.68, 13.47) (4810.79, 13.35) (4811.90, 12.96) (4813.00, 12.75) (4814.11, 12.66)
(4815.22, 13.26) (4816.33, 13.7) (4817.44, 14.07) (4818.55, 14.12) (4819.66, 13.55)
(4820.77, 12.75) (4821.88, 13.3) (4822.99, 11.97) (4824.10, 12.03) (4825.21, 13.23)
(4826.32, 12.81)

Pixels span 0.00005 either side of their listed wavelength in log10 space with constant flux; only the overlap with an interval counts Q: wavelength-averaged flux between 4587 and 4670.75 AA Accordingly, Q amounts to 14.1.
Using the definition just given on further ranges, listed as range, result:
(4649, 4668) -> 14.1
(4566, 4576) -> 14.2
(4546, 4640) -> 13.9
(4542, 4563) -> 13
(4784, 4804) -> 12.4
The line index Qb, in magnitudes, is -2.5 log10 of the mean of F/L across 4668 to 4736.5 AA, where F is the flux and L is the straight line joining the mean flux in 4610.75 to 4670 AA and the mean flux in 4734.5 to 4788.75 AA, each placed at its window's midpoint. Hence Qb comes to -0.06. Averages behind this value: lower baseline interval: 14.1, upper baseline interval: 12.1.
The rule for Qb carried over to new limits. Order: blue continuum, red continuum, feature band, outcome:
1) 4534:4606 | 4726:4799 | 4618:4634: -0.102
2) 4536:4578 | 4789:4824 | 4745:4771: 0.045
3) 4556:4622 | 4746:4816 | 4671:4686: -0.084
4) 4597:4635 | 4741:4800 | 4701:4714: -0.028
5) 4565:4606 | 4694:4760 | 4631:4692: -0.022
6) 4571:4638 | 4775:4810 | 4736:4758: -0.082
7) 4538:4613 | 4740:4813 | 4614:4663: -0.073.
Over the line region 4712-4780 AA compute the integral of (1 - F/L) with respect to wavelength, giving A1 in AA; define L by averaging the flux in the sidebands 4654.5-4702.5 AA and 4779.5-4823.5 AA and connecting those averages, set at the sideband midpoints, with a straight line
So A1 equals 1.8 AA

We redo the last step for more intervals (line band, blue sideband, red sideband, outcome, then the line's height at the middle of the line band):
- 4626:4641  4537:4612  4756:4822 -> -0.9 AA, 13.2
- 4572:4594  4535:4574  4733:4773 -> -1.1 AA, 13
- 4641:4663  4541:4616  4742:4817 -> -1.5 AA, 13.2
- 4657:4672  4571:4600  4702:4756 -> -0.7 AA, 13.7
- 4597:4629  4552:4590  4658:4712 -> -1.3 AA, 13.8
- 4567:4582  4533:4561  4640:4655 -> -1.3 AA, 12.7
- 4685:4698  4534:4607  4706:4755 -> -0.6 AA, 13.6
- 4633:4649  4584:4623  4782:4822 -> 0.2 AA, 13.9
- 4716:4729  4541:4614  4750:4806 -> -1.6 AA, 12.4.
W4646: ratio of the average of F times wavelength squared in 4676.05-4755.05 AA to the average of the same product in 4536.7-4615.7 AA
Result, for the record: 1.1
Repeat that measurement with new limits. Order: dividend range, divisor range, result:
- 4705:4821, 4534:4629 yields 1.02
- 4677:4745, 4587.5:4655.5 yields 1.01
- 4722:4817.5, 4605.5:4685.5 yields 0.94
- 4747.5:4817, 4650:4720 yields 0.92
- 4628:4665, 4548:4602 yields 1.07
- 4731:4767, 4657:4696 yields 0.95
